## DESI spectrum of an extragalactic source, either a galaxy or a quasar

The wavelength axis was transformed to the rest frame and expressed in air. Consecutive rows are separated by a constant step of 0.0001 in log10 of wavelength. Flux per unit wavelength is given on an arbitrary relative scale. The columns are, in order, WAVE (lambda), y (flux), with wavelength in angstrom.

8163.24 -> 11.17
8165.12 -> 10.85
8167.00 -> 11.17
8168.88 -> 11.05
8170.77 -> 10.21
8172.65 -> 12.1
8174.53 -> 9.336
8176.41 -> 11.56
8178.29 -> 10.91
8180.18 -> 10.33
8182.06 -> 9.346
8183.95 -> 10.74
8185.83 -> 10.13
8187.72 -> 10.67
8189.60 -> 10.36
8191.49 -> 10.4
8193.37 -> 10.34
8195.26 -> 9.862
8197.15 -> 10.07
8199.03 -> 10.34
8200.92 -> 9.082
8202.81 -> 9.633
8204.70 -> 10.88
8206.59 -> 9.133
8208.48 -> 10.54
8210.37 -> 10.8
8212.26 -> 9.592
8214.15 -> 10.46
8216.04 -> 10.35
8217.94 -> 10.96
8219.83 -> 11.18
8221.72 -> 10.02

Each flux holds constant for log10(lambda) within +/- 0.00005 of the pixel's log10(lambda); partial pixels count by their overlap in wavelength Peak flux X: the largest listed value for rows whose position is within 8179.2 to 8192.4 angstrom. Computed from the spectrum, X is 10.74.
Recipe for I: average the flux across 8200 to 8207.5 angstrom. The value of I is 9.68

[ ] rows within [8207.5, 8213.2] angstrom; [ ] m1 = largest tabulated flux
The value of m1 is 10.8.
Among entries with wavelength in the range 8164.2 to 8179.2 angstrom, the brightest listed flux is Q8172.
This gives 12.1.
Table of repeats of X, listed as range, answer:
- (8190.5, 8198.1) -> 10.4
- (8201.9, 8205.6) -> 10.88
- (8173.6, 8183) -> 11.56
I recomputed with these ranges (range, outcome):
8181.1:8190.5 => 10.3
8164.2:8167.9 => 11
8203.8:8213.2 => 10.2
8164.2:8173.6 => 11.1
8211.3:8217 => 10.1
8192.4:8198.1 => 10.1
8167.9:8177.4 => 10.9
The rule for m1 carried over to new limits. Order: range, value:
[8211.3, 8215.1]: 10.46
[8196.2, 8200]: 10.34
